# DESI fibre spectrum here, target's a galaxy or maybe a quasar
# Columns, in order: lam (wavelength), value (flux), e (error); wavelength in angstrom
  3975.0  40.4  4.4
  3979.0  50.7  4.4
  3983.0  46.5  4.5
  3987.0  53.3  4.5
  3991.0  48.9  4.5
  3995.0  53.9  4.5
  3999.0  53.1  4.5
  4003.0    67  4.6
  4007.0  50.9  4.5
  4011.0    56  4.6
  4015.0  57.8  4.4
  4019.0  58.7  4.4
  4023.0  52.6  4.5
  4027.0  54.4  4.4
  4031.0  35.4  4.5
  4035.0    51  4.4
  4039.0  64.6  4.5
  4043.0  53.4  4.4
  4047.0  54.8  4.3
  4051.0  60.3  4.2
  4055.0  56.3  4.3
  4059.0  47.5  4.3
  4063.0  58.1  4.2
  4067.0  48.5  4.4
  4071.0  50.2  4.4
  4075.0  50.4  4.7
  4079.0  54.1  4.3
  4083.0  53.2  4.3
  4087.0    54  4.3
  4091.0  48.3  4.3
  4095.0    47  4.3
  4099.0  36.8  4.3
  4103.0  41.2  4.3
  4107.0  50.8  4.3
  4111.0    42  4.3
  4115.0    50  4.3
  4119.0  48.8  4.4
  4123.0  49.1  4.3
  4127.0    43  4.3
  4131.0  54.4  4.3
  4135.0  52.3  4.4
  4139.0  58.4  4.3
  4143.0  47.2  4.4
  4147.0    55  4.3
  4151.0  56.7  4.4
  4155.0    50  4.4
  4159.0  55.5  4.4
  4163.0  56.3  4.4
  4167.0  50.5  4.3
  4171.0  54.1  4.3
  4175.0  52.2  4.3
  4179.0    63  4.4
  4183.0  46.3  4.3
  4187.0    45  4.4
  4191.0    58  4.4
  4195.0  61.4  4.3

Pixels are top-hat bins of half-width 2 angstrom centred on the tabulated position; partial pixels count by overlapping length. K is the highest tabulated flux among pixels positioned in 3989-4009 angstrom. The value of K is 67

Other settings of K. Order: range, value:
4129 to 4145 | 58.4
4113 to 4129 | 50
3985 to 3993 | 53.3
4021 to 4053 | 64.6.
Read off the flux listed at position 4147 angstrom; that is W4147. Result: 55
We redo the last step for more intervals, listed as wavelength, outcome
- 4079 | 54.1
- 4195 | 61.4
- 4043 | 53.4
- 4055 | 56.3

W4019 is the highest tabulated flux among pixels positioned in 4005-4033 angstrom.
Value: 58.7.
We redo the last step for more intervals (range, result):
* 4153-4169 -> 56.3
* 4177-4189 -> 63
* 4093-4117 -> 50.8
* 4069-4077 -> 50.4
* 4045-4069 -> 60.3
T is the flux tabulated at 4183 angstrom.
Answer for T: 46.3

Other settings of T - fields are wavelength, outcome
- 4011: 56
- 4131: 54.4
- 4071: 50.2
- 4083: 53.2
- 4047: 54.8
